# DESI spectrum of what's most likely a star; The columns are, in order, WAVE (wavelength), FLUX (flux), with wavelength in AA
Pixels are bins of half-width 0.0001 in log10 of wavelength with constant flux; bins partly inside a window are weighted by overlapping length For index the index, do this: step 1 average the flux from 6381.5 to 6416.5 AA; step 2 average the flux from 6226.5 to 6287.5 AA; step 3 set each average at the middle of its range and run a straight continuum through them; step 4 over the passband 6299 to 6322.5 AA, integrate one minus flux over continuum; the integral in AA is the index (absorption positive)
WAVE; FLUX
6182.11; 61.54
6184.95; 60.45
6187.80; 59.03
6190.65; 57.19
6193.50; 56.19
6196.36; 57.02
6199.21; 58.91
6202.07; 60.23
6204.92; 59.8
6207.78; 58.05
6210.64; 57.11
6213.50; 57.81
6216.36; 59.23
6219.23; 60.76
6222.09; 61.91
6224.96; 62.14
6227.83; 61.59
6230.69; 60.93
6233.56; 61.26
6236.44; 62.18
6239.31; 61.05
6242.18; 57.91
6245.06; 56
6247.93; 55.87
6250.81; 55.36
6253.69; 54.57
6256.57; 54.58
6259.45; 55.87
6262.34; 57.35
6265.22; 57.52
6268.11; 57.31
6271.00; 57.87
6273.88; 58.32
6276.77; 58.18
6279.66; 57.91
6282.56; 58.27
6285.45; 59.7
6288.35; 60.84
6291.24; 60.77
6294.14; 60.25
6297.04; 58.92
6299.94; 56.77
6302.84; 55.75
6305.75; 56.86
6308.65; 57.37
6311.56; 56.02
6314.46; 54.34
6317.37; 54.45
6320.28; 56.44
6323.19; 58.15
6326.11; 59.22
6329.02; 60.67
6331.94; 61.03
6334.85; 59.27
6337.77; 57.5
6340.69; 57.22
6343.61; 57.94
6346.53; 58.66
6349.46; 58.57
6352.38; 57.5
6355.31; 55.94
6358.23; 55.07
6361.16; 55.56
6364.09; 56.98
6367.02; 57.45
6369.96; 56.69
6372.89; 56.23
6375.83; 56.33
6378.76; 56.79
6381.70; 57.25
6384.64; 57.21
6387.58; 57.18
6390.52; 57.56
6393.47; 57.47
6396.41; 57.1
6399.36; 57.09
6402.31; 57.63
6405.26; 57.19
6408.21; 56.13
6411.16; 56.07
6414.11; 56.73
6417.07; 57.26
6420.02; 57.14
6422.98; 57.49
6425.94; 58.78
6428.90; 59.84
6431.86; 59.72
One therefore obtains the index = 0.7 AA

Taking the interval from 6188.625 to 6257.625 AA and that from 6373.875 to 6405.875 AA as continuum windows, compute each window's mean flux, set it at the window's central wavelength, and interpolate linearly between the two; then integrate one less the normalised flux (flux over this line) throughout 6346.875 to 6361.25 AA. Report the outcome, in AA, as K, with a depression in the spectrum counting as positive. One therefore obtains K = 0.2 AA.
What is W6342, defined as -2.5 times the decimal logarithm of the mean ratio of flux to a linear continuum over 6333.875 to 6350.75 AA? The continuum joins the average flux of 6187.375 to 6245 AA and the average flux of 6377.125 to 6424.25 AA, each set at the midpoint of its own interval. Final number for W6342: -0.006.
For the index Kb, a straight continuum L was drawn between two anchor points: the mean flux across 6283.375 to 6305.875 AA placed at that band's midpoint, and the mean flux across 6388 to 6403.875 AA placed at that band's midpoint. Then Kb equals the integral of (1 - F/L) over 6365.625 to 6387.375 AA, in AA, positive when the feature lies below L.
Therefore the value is 0.3 AA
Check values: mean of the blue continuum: 58.8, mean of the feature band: 56.9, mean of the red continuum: 57.3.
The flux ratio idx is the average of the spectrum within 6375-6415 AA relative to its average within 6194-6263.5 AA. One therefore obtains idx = 0.97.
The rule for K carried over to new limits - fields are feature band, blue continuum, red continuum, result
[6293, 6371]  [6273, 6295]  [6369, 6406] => 1.1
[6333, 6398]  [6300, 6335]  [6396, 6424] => 0.0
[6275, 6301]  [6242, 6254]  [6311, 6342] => -1.0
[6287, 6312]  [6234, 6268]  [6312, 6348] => -0.3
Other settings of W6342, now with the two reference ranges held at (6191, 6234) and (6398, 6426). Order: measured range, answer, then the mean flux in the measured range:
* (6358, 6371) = 0.02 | 56.4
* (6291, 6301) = -0.01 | 59.1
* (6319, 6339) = -0.02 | 58.9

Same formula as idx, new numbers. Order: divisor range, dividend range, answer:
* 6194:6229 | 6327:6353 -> 0.99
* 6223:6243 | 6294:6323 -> 0.93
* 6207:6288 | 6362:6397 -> 0.97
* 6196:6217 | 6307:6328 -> 0.97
